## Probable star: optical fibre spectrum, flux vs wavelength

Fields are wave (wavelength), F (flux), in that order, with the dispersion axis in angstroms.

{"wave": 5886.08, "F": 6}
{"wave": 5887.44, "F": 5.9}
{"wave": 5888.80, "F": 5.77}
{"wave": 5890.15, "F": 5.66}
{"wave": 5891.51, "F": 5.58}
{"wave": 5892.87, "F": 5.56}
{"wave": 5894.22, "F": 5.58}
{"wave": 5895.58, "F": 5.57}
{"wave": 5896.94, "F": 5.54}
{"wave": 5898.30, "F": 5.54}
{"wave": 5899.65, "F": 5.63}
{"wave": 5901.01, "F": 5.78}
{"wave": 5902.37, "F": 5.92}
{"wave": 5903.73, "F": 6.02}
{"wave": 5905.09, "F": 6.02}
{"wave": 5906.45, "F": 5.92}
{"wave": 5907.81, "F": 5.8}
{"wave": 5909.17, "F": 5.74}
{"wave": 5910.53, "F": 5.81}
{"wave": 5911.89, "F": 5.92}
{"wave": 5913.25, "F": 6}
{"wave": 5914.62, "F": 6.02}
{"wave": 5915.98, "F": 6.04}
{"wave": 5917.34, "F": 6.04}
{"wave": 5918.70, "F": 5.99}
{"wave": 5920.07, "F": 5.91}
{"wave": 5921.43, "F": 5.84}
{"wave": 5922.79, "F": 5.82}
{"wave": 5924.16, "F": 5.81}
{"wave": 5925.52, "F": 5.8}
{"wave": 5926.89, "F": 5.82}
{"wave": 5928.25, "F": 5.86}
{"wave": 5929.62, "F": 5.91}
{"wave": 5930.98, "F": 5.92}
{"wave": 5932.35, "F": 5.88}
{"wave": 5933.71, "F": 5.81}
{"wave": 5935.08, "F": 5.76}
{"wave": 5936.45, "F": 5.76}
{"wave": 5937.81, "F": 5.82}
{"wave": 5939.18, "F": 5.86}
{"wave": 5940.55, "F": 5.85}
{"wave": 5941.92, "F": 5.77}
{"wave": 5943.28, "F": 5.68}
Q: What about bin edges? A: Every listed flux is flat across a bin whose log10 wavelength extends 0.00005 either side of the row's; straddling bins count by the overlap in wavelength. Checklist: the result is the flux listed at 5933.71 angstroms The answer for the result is 5.81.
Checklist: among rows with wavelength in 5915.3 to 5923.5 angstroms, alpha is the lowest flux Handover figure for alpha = 5.82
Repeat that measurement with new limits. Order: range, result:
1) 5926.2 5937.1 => 5.76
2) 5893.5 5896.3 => 5.57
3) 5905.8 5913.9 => 5.74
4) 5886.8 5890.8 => 5.66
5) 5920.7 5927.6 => 5.8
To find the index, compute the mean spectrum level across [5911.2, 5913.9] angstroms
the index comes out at 5.96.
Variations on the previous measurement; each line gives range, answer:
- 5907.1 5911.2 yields 5.79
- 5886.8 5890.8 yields 5.78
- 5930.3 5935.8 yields 5.84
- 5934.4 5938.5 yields 5.78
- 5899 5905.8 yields 5.87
